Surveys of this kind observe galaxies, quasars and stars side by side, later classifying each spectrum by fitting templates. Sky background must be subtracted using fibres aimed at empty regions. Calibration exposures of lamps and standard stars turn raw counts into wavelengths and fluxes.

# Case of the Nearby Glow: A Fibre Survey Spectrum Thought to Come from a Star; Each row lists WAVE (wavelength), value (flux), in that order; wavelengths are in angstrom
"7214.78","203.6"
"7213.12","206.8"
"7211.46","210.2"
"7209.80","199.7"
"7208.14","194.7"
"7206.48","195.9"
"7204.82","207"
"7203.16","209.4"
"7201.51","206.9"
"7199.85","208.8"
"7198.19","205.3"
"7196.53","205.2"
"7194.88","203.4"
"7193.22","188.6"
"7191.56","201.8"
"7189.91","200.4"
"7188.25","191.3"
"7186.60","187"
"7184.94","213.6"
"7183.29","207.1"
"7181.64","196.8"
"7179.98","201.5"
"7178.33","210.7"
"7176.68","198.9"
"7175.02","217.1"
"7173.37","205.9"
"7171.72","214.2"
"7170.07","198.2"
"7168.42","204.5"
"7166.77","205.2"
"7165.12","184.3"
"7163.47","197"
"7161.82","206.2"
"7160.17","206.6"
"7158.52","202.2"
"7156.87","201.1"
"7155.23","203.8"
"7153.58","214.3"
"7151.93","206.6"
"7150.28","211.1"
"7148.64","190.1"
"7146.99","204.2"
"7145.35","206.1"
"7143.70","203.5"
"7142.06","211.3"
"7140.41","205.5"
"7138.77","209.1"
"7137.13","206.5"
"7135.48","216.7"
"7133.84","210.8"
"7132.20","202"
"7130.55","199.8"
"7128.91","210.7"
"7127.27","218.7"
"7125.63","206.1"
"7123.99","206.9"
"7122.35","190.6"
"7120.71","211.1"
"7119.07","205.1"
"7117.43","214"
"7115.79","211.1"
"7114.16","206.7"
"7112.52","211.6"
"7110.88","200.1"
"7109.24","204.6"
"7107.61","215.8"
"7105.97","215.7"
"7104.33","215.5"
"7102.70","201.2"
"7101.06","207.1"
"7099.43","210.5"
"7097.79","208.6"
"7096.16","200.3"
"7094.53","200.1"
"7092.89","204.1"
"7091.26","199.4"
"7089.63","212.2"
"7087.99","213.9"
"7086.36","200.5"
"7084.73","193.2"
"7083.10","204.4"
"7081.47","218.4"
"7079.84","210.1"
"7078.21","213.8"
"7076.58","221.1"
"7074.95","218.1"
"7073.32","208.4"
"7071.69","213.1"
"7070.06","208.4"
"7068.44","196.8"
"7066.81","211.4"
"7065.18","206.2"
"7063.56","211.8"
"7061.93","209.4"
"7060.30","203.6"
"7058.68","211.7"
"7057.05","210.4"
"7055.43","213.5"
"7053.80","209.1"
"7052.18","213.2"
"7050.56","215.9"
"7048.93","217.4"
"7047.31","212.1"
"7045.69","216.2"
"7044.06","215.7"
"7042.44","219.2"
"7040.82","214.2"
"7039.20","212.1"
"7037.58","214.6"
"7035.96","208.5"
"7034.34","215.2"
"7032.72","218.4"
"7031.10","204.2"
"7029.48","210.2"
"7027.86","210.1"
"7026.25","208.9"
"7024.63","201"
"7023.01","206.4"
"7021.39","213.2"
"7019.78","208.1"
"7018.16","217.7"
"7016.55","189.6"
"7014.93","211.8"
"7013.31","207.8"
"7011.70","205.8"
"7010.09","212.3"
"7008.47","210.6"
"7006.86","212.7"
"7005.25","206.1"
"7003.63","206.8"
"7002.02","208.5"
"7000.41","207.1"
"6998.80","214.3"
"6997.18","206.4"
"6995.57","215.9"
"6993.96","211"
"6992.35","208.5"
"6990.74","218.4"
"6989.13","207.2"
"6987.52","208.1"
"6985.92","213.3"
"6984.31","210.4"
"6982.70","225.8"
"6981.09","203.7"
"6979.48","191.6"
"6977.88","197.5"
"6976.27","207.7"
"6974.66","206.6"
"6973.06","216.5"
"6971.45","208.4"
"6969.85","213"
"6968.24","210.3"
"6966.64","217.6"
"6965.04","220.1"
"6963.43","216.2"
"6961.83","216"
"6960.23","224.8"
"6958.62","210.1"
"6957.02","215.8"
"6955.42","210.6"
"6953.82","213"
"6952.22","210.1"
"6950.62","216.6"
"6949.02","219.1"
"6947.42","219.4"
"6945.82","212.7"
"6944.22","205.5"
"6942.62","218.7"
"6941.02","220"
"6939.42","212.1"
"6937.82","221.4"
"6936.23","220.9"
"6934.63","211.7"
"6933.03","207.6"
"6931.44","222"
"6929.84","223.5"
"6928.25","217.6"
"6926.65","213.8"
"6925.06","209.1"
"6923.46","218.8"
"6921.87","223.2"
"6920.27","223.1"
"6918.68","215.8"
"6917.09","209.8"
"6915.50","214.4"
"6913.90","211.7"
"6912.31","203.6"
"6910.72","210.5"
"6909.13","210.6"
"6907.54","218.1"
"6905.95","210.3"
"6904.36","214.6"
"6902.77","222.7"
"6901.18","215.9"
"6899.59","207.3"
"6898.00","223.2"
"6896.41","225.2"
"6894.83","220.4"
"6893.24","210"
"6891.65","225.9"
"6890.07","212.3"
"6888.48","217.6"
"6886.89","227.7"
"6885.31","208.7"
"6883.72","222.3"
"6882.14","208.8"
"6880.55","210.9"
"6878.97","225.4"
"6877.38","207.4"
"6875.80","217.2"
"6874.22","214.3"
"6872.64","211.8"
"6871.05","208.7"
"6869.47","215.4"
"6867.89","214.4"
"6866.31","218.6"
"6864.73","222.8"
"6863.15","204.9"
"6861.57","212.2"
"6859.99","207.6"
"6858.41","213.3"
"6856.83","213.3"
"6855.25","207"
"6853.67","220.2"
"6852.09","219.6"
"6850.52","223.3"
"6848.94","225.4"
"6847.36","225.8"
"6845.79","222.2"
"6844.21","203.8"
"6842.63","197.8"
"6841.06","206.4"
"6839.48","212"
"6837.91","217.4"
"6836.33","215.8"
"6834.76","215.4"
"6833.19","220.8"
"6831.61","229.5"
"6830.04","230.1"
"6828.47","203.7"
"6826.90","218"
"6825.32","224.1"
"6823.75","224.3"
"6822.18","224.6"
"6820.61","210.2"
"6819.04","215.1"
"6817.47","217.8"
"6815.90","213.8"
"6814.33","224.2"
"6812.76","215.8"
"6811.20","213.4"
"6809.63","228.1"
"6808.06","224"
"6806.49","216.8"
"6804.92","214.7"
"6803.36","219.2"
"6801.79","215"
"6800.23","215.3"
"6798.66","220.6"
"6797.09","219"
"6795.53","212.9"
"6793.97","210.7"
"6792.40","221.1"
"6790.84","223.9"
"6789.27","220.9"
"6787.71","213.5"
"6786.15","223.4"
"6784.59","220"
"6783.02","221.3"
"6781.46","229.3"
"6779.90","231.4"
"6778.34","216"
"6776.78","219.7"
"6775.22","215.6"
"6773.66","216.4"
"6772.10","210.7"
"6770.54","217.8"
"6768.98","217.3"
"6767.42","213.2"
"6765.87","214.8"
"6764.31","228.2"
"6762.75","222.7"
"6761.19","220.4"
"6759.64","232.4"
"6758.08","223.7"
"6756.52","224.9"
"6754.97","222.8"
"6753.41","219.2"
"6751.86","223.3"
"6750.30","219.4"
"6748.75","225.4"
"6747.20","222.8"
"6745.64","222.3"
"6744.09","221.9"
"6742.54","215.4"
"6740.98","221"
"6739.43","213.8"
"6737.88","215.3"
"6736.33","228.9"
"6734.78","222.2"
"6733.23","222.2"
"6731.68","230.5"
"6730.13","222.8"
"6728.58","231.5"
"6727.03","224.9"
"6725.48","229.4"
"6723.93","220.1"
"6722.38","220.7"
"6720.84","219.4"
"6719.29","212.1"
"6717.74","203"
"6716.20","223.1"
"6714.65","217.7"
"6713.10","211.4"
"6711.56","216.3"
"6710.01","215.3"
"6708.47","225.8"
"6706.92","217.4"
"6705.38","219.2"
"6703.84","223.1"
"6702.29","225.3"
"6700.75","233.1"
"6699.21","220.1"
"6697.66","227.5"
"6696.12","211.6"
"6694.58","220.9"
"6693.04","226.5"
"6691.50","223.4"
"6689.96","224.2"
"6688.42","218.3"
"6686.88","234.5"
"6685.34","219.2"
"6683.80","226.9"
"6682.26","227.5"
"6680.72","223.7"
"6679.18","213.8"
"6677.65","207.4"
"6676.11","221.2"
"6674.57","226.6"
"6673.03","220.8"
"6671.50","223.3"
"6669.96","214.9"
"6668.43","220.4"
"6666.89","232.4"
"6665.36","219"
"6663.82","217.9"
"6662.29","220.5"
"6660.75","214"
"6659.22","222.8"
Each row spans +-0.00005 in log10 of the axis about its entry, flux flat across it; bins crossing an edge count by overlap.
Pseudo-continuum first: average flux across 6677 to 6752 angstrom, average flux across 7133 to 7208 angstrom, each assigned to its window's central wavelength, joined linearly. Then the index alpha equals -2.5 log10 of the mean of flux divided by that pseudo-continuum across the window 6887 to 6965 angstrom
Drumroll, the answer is -0.01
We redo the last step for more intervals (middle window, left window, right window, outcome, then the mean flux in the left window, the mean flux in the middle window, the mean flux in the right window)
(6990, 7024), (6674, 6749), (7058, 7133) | 0.01 mag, 221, 209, 208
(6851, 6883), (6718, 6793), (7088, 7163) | 0.02 mag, 221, 214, 207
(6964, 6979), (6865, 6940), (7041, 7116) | 0.01 mag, 216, 211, 210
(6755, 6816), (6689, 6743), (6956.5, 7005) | -0.01 mag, 221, 220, 211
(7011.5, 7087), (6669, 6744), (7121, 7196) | -0.01 mag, 221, 210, 204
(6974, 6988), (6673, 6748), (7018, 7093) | 0.03 mag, 221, 207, 211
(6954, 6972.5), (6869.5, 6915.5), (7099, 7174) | -0.01 mag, 215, 215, 206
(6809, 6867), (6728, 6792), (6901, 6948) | 0.01 mag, 221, 217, 215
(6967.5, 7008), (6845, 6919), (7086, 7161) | 0.01 mag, 216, 209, 207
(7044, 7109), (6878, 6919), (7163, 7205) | -0.01 mag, 215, 210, 203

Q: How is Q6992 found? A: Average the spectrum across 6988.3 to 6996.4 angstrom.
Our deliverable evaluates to 212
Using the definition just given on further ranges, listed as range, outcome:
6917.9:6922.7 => 221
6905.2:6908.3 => 214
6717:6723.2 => 214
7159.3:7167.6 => 200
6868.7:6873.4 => 212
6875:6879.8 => 217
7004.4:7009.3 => 210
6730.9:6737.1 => 226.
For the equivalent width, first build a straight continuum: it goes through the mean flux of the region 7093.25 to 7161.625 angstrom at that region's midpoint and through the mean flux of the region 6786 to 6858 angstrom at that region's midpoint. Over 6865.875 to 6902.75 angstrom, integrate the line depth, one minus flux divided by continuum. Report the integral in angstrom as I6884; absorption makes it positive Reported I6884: -0.1 angstrom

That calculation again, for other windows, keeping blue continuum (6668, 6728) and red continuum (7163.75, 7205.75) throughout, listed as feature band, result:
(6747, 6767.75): -0.37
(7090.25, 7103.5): 0.13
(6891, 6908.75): -0.33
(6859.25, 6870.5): 0.05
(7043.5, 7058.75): -0.42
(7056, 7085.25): -0.37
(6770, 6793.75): -0.23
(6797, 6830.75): -0.31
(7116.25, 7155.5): -0.44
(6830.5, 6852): -0.14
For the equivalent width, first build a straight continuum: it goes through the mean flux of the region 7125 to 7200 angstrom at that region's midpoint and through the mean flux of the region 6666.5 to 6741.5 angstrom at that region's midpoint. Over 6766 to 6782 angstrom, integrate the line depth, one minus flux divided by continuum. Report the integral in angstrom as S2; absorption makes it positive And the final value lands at 0.0 angstrom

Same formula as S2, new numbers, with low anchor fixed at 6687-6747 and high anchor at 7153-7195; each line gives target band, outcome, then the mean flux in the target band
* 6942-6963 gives -0.3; 215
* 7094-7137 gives -0.6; 208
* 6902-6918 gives 0.0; 213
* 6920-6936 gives -0.3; 217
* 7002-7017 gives 0.1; 207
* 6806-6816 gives -0.1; 220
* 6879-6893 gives -0.2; 217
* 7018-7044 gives -0.4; 211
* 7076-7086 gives -0.2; 210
